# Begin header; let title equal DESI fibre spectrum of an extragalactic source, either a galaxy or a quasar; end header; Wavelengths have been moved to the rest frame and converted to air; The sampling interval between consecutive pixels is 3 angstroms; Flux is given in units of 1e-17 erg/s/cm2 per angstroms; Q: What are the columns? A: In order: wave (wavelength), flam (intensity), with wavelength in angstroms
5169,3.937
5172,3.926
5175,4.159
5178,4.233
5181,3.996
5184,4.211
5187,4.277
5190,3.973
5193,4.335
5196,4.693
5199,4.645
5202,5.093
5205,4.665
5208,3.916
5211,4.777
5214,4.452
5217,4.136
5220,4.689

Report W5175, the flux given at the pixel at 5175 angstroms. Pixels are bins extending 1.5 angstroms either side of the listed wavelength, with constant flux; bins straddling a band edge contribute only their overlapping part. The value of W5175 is 4.159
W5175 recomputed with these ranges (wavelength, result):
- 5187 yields 4.277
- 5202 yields 5.093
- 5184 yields 4.211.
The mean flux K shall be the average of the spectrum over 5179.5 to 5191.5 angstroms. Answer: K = 4.11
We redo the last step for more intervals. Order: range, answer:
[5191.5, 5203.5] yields 4.69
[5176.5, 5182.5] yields 4.11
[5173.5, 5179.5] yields 4.2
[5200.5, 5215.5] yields 4.58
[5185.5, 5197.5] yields 4.32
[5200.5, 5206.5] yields 4.88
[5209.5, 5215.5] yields 4.61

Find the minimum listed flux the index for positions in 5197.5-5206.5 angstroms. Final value 4.645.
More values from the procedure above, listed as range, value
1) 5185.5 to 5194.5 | 3.973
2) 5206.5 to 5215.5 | 3.916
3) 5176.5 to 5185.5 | 3.996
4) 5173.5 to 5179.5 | 4.159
